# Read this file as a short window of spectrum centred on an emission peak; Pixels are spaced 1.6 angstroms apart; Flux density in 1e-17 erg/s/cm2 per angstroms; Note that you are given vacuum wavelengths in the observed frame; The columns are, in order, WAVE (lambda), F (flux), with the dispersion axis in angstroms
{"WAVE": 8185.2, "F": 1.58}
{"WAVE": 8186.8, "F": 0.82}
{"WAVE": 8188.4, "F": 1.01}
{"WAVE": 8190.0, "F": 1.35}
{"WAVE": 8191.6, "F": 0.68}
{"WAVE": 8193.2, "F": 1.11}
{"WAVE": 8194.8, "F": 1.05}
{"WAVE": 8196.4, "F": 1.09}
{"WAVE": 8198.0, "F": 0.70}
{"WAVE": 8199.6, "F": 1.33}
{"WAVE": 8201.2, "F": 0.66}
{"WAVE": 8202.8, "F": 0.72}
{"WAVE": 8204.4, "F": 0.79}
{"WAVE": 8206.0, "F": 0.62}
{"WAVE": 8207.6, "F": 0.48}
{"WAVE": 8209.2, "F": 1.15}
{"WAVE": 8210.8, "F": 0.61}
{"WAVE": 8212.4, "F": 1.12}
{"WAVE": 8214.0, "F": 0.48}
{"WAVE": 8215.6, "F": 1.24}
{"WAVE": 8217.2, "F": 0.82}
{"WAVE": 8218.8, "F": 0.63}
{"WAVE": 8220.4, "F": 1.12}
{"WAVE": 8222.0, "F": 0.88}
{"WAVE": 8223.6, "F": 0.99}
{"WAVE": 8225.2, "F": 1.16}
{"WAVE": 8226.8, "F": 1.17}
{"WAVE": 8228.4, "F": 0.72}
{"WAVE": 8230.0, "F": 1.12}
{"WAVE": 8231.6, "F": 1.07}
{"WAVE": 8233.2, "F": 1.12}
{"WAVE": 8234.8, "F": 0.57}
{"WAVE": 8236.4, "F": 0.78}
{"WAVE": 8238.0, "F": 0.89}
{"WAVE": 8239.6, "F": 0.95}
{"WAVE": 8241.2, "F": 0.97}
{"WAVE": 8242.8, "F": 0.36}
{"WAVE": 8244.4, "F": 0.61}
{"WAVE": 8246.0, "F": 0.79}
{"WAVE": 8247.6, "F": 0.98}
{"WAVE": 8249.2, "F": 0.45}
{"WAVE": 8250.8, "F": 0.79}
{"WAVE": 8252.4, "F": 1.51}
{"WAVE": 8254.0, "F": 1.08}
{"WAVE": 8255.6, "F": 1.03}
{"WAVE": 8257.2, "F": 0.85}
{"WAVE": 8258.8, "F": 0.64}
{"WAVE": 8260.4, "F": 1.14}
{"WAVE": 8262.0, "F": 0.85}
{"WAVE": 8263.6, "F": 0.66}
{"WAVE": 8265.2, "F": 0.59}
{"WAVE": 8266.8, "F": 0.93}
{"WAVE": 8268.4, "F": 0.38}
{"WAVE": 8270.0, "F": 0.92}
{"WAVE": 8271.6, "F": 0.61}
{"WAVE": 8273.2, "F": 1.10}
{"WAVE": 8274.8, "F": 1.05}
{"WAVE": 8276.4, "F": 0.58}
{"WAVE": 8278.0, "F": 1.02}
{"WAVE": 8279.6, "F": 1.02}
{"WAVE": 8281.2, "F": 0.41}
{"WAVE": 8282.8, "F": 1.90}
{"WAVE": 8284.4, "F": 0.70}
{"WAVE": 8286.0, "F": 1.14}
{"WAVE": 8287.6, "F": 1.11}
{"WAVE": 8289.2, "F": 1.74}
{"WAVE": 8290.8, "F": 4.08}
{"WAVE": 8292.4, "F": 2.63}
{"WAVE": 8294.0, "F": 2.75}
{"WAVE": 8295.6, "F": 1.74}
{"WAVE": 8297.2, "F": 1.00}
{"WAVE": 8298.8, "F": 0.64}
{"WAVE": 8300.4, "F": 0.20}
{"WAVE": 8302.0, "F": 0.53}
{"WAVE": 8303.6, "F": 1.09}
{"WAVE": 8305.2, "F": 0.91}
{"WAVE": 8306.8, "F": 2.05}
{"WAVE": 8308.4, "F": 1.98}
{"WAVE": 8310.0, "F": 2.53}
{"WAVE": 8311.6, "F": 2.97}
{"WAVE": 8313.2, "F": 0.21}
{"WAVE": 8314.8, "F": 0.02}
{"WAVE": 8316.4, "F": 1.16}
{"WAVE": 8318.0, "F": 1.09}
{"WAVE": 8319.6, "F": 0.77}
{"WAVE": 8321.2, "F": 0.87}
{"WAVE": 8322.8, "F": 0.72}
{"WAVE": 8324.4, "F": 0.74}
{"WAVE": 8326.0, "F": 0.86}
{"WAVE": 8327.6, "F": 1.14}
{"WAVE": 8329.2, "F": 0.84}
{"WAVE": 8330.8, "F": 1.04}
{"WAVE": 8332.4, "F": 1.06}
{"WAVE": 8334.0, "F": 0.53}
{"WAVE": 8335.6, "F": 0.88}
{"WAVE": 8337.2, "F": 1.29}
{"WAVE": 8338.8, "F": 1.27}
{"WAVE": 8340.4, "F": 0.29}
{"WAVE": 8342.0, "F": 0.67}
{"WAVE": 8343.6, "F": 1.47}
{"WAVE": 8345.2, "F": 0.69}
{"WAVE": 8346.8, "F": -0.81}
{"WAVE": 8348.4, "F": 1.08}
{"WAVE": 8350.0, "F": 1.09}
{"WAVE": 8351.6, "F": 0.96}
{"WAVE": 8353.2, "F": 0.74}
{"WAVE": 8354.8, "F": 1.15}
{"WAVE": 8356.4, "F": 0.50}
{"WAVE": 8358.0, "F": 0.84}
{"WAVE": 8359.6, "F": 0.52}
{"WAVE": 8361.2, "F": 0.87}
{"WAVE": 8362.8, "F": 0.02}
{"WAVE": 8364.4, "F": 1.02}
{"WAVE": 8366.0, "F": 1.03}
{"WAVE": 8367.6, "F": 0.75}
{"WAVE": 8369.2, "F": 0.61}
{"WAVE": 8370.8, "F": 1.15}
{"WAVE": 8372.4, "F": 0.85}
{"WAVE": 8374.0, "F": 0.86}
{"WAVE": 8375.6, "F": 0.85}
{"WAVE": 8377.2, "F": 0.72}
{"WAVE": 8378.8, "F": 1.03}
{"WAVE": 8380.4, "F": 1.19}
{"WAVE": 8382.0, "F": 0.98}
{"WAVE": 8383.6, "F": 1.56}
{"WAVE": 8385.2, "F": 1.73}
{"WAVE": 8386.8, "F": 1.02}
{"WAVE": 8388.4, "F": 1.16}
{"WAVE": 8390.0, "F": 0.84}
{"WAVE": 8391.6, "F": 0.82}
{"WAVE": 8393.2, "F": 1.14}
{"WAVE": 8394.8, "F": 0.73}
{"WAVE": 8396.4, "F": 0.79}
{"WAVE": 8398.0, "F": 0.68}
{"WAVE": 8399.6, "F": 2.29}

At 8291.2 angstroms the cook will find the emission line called [S II] 6716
